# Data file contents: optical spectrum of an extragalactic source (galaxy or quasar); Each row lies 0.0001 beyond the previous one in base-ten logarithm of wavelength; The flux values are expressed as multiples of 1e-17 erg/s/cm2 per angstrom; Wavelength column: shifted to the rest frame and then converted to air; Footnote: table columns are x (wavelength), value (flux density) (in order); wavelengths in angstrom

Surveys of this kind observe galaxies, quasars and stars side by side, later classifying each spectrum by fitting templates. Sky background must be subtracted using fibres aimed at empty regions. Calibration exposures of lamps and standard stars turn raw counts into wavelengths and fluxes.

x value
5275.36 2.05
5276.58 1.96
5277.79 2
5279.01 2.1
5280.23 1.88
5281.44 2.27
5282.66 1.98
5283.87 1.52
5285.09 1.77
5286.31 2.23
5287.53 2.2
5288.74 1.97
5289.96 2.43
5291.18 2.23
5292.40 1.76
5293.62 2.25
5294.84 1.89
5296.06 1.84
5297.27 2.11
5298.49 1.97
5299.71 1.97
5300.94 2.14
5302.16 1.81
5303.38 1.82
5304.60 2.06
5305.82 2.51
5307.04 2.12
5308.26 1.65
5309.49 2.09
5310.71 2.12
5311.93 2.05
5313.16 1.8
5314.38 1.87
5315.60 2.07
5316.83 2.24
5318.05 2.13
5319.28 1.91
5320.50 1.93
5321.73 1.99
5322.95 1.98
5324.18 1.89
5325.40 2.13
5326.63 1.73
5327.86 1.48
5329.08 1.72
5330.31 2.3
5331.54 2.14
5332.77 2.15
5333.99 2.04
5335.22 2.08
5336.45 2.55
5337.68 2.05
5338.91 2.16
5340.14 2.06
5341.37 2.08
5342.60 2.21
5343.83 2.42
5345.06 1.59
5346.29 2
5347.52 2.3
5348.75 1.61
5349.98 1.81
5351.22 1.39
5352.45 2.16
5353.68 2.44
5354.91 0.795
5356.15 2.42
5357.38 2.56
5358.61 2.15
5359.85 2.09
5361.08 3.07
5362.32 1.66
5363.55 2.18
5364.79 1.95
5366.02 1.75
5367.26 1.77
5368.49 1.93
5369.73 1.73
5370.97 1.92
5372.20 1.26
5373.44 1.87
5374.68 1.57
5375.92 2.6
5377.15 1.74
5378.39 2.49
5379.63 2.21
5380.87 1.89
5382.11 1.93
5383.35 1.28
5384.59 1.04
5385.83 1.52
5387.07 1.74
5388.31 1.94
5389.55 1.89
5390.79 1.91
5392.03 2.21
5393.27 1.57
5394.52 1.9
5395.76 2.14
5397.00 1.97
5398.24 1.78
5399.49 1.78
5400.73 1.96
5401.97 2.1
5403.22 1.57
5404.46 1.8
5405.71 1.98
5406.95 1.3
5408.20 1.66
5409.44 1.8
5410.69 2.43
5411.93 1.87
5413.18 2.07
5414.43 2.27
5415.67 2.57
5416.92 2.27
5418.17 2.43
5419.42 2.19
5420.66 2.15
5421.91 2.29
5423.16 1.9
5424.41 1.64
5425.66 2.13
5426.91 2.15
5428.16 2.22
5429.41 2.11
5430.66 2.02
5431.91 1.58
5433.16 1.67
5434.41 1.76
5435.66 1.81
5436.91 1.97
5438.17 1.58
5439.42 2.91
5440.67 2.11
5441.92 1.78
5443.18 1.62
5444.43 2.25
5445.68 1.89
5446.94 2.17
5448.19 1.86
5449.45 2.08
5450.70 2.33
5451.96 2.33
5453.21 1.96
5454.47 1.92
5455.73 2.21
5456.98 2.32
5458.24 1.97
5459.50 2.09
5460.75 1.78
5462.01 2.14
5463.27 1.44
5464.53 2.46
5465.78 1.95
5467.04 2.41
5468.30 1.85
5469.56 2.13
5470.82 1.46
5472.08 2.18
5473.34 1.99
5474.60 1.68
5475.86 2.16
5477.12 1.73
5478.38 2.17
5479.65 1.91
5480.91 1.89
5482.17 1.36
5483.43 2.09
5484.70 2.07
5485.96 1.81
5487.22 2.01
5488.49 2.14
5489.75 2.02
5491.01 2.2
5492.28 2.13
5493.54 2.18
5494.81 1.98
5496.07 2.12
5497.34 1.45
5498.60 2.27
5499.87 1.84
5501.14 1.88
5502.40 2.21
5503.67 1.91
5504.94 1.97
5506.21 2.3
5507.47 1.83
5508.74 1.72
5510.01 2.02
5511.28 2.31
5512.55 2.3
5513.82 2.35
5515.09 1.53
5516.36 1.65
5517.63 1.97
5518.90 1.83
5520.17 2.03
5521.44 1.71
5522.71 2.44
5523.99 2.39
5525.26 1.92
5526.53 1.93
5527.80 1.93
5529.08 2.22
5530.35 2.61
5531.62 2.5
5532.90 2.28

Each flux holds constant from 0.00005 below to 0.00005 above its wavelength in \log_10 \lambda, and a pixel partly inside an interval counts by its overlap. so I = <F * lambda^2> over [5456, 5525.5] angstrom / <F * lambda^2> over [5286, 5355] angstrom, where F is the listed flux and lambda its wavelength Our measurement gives 1.1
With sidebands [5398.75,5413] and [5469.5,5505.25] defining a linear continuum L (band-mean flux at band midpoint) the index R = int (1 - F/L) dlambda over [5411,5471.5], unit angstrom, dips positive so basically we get -4.8 angstrom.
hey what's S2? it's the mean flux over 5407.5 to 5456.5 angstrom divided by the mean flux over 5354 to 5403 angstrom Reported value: 1.08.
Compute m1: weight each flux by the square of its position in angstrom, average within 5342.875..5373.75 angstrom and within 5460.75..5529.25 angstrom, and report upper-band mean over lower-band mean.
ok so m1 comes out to 1.07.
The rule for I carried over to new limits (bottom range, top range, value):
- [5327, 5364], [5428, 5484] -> 1.01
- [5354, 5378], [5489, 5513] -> 1.09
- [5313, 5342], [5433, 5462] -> 1.05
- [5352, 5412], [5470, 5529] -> 1.09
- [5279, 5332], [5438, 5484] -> 1.06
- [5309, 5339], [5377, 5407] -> 0.93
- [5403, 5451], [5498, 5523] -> 1.03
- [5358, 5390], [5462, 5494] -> 1.09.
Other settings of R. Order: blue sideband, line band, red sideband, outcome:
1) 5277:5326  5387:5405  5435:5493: 1.1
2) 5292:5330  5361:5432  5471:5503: 1.3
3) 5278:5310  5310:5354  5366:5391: -2.0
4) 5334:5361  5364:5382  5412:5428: 1.6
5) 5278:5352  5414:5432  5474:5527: -1.3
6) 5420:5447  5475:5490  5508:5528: 0.4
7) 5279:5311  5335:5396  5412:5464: 2.5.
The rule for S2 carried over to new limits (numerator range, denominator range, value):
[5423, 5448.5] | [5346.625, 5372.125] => 1.00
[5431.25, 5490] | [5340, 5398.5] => 1.03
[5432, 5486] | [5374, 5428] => 1.02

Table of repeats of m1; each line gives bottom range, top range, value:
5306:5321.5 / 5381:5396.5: 0.90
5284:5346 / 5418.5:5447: 1.03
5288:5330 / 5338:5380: 1.02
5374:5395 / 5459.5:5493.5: 1.11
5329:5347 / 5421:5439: 0.94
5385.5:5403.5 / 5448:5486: 1.09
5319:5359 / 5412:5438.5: 1.05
